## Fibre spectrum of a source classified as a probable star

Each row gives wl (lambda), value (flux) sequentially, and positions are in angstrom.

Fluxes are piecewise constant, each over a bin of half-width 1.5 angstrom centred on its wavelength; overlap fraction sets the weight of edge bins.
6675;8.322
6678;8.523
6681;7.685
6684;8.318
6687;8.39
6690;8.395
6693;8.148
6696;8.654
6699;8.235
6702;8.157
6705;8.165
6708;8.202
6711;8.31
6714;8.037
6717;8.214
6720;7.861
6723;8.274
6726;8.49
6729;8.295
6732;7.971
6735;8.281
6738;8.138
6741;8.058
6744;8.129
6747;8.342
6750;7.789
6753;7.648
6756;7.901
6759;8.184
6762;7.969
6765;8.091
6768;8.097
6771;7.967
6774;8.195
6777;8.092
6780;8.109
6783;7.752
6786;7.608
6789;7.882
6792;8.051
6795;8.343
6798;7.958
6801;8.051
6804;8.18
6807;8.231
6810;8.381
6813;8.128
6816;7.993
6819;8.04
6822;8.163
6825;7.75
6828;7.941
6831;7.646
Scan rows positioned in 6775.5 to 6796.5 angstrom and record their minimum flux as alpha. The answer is 7.608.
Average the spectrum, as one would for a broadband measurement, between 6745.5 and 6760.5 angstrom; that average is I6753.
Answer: 7.97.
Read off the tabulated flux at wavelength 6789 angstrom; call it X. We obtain 7.882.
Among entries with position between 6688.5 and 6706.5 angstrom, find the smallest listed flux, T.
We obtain 8.148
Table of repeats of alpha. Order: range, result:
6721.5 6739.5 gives 7.971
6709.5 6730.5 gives 7.861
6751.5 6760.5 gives 7.648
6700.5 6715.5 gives 8.037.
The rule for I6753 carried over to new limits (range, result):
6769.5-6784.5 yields 8.02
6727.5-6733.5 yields 8.13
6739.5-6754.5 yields 7.99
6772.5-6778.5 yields 8.14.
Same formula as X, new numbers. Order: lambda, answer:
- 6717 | 8.214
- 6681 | 7.685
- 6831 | 7.646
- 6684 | 8.318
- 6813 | 8.128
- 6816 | 7.993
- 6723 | 8.274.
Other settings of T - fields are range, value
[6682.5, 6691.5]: 8.318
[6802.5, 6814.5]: 8.128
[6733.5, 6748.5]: 8.058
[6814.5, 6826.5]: 7.75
